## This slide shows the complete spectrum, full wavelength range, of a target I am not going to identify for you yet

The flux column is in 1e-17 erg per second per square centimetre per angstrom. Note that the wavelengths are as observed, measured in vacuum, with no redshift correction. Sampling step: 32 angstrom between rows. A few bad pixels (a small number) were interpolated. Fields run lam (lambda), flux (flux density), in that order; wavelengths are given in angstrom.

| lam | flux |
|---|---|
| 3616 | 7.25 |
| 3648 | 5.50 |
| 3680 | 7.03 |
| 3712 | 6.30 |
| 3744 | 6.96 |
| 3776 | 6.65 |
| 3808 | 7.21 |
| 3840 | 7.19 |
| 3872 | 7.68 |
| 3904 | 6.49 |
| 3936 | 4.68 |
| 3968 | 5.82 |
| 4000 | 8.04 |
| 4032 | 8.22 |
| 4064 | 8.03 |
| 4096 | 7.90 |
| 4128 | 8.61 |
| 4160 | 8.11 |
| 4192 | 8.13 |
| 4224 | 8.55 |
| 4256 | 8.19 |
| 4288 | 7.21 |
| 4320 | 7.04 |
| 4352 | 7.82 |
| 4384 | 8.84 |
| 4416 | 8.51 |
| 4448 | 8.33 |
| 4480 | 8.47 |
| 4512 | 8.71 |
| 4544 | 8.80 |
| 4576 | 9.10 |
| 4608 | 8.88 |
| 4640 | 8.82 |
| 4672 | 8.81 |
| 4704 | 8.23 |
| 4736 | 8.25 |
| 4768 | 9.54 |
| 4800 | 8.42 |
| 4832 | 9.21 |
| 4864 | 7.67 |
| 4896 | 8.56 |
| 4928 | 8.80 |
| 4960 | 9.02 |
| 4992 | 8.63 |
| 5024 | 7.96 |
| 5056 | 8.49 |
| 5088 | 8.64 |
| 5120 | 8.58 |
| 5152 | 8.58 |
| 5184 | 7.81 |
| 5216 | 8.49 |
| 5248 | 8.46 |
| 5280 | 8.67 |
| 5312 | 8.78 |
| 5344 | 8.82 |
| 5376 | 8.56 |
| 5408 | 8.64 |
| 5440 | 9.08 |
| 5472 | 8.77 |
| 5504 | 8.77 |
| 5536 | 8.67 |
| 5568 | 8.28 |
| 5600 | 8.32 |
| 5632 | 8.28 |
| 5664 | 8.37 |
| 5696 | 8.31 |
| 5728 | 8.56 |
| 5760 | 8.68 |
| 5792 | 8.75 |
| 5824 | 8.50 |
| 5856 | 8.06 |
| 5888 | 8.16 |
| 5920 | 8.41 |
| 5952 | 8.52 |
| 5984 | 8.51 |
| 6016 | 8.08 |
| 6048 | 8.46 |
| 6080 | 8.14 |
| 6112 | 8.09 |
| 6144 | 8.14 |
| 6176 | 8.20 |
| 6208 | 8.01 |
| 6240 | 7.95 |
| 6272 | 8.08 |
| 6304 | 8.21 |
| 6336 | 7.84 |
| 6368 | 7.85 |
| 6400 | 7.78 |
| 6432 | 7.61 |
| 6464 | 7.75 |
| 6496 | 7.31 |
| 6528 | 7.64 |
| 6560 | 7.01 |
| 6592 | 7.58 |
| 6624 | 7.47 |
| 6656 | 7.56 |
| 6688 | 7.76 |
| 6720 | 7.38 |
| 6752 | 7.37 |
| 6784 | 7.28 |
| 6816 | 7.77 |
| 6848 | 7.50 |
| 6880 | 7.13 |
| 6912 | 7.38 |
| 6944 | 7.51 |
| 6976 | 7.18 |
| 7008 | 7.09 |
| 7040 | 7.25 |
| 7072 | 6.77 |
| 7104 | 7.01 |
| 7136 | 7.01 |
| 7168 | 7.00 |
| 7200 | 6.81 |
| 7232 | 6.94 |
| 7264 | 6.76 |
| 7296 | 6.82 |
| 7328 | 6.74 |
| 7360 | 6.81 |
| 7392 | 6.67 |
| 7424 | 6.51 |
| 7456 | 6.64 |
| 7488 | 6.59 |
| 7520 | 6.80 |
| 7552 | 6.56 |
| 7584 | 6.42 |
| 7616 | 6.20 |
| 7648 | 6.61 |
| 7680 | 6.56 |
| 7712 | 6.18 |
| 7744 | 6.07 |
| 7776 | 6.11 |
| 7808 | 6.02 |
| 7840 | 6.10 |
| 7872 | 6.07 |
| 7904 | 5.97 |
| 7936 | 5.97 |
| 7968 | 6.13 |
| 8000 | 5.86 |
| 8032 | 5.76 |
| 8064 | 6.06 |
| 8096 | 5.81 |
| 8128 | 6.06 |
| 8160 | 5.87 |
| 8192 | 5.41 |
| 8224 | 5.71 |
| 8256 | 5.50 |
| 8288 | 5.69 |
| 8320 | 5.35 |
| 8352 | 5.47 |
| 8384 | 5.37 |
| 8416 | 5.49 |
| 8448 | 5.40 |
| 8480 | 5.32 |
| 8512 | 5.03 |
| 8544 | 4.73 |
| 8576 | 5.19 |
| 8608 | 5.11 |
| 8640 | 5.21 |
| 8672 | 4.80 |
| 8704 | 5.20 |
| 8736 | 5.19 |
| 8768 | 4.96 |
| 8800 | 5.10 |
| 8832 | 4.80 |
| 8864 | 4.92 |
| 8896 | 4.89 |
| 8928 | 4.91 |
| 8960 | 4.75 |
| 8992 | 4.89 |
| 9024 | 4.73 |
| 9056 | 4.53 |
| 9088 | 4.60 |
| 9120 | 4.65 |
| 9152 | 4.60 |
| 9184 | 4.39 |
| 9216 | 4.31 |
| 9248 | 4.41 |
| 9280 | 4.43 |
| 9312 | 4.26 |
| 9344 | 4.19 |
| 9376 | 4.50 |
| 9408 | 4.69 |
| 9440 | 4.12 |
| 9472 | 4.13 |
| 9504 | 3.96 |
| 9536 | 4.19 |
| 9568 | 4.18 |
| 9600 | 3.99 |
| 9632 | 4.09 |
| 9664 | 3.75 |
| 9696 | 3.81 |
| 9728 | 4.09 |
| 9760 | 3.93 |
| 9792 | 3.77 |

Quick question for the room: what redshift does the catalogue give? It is 0.000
